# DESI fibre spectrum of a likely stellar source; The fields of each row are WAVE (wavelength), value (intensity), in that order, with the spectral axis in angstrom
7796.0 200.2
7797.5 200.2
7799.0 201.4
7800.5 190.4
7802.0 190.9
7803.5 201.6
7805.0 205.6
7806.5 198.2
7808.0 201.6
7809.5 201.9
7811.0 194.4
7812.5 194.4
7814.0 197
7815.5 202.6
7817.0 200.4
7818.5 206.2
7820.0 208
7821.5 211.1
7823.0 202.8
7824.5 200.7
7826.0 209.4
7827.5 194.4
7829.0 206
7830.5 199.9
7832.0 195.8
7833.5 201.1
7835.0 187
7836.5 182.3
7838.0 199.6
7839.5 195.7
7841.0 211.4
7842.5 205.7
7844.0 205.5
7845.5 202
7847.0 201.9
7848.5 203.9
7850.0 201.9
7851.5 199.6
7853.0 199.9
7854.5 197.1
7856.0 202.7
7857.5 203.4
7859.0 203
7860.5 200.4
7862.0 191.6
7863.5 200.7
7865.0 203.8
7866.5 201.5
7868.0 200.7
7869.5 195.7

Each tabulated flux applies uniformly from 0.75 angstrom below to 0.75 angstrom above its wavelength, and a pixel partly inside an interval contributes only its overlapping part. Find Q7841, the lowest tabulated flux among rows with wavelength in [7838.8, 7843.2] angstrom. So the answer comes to 195.7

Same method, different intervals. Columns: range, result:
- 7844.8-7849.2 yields 201.9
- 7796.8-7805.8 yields 190.4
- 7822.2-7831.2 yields 194.4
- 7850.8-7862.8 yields 191.6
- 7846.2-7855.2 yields 197.1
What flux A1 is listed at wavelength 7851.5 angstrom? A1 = 199.6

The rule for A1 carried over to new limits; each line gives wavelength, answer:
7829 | 206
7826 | 209.4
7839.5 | 195.7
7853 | 199.9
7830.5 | 199.9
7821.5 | 211.1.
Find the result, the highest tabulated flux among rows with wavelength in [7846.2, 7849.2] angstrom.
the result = 203.9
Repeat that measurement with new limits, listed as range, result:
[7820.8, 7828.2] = 211.1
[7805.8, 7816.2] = 202.6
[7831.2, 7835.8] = 201.1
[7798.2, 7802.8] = 201.4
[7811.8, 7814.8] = 197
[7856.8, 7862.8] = 203.4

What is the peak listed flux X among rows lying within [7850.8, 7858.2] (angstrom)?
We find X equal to 203.4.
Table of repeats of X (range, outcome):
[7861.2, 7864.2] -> 200.7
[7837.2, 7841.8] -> 211.4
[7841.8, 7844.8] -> 205.7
